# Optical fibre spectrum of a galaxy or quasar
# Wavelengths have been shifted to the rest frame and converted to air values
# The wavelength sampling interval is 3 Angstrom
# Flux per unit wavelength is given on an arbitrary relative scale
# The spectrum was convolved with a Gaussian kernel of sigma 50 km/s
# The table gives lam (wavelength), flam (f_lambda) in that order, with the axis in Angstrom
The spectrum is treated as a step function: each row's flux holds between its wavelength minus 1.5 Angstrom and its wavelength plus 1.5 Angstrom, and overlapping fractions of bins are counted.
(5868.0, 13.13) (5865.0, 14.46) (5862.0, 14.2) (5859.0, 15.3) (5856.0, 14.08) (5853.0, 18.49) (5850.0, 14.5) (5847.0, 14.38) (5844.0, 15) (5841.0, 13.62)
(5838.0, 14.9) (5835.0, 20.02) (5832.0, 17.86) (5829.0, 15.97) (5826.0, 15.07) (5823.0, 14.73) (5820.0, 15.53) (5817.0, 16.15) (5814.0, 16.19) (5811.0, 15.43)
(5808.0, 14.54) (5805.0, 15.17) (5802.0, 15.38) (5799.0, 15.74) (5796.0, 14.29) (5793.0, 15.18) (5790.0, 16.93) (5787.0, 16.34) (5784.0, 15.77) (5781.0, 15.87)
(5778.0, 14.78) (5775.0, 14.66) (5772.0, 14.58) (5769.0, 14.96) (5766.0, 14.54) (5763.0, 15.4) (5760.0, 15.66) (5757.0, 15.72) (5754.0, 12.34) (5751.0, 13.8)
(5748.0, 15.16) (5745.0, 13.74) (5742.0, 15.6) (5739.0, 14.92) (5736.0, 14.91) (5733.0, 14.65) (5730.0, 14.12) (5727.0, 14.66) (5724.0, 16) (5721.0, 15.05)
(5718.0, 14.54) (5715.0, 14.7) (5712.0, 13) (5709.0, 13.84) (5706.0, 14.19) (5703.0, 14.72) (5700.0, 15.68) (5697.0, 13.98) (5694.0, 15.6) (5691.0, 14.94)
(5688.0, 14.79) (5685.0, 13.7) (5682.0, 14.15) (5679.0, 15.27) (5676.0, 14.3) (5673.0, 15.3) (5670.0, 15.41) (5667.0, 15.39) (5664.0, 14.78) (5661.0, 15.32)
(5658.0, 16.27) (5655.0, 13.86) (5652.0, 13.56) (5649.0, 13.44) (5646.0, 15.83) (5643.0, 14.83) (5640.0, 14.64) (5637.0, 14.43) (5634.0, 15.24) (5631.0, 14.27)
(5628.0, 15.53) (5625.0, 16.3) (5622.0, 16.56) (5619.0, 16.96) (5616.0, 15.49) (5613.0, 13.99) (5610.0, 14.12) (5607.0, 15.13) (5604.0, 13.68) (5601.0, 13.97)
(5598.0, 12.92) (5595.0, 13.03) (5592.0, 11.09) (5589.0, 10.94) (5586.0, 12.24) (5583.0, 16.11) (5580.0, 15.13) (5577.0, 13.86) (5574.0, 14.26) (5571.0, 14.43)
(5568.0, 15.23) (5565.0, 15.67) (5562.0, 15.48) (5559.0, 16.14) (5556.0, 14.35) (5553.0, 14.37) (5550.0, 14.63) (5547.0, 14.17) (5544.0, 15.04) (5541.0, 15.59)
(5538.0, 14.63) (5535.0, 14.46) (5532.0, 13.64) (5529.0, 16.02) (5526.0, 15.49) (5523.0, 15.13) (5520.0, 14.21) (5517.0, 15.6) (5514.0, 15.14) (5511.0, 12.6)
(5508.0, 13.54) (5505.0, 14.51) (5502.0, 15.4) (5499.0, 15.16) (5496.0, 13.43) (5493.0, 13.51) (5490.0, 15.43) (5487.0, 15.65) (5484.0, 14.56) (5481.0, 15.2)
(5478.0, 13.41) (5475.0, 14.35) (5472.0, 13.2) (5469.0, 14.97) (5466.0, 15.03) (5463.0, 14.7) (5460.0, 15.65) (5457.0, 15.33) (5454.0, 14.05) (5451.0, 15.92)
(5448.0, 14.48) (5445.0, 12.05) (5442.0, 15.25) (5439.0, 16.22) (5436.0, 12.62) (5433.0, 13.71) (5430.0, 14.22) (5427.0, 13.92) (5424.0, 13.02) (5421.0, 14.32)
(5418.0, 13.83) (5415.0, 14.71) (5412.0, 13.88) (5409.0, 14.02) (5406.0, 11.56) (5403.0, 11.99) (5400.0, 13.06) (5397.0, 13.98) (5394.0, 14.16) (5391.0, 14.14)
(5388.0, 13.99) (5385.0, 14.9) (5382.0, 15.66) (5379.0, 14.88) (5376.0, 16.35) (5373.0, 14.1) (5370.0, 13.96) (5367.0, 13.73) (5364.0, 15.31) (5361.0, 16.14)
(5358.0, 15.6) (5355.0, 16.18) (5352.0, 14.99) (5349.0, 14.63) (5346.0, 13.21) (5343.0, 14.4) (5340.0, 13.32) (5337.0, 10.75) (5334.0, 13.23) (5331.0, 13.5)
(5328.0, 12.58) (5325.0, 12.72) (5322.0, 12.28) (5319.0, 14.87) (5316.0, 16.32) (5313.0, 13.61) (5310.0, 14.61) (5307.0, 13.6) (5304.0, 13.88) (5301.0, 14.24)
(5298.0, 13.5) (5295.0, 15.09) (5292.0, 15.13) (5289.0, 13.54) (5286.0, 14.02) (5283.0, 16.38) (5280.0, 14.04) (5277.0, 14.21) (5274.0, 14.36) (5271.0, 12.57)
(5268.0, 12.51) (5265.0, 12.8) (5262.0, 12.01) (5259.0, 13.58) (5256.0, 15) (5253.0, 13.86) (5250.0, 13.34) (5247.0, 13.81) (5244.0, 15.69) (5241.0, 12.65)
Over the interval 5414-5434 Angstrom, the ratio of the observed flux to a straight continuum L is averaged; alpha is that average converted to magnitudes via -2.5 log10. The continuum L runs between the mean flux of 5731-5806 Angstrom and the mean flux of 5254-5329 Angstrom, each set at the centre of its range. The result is 0.02 mag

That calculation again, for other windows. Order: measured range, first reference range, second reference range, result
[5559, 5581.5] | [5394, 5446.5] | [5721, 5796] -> -0.051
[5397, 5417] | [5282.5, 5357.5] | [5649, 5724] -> 0.071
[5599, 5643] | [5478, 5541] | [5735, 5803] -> -0.012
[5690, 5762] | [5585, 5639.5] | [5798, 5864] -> 0.020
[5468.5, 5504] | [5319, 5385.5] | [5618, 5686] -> 0.004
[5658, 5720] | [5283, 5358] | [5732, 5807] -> 0.010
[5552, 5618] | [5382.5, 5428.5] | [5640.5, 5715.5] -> 0.013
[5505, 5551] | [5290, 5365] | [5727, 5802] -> -0.010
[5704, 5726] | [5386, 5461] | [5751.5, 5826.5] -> 0.036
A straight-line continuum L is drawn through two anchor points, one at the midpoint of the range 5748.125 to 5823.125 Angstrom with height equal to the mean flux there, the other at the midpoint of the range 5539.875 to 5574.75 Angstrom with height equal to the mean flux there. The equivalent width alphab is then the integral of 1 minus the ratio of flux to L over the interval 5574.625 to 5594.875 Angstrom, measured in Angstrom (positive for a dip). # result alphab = 2.3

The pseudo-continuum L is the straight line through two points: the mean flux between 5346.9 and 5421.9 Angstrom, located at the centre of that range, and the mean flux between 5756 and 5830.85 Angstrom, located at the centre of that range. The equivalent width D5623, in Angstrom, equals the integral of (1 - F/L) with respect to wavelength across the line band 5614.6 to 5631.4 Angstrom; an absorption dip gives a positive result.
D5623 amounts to -1.1 Angstrom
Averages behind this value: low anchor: 14.4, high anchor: 15.4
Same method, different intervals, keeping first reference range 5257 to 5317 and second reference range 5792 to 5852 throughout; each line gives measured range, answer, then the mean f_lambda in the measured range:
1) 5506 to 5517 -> 0.4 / 14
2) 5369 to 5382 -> -0.6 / 15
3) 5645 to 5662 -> 0.4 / 14.7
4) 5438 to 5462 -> -0.6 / 14.8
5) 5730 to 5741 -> 0.4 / 14.8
